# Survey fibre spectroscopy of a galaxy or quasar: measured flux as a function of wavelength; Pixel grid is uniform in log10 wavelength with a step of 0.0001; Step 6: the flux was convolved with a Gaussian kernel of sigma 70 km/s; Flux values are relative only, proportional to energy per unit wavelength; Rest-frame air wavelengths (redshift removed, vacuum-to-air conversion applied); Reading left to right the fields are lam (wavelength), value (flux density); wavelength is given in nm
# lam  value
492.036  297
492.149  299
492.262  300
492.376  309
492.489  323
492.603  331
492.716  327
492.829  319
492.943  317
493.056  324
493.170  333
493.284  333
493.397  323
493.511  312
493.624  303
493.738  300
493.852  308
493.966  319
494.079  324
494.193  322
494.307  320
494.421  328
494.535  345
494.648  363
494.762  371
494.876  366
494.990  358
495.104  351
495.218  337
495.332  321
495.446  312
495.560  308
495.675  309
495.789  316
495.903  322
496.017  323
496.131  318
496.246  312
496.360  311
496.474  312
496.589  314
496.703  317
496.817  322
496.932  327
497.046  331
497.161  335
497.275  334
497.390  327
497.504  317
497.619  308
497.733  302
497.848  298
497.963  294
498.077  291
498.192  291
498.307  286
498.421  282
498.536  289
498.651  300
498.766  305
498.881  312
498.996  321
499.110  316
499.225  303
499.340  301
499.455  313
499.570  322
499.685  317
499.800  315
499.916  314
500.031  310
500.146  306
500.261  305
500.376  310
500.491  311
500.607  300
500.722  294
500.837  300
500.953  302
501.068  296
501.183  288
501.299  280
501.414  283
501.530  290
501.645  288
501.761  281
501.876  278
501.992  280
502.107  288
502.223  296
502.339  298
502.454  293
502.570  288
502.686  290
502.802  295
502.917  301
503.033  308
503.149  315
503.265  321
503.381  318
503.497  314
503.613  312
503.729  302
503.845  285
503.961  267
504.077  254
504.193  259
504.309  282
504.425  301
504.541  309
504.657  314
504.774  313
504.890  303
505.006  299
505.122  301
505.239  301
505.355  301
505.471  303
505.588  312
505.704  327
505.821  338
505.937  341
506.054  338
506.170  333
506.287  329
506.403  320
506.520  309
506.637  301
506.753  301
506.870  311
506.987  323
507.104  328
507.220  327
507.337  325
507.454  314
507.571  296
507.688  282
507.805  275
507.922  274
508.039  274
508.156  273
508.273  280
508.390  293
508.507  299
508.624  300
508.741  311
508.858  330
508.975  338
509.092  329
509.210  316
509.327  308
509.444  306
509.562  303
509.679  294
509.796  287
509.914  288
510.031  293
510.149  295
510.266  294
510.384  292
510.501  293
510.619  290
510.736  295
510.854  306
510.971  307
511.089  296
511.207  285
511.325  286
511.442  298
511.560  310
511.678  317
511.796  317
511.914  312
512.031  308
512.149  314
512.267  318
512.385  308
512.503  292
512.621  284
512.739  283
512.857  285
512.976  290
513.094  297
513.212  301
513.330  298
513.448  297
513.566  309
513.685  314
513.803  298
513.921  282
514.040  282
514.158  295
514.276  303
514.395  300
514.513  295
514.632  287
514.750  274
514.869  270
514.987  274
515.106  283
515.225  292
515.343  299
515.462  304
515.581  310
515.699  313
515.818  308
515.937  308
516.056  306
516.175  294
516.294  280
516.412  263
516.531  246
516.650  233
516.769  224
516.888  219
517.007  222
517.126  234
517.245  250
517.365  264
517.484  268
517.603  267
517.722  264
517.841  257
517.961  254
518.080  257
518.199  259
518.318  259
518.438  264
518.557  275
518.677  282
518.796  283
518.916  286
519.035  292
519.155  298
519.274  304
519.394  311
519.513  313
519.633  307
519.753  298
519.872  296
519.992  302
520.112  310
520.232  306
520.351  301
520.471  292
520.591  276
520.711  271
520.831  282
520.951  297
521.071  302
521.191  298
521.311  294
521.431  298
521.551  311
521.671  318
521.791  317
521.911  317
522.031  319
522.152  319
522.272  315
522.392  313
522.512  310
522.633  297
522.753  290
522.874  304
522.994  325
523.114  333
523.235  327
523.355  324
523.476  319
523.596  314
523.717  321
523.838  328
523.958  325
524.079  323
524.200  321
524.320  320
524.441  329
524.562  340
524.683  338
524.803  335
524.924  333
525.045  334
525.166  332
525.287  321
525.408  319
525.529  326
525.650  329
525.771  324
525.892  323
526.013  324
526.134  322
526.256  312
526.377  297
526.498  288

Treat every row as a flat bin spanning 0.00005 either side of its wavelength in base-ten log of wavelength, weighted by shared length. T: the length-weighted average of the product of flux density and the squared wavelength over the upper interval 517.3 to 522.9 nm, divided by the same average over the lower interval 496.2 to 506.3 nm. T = 1.0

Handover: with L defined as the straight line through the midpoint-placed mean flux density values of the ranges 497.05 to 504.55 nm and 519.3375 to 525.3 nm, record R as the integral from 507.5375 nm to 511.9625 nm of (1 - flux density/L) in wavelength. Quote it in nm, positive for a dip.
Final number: 0.10 nm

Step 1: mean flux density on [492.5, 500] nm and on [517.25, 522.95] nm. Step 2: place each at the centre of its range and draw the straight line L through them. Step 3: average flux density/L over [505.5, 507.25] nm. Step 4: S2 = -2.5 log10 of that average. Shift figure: -0.052 mag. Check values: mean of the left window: 318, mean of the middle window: 322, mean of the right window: 292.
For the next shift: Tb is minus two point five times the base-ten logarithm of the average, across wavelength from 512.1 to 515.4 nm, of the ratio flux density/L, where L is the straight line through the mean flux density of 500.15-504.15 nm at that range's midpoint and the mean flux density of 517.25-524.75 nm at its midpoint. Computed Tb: 0.02 mag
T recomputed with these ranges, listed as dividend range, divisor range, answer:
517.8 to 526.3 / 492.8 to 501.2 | 1.07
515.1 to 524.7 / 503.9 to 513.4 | 1.01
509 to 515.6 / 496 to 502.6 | 1.03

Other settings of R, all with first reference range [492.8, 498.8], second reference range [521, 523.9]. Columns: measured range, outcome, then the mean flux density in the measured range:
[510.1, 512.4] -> 0.099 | 302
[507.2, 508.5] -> 0.103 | 291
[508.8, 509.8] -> 0.007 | 314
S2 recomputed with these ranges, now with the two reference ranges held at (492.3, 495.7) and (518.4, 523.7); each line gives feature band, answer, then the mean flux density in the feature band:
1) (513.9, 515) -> 0.08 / 287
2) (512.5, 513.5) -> 0.07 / 292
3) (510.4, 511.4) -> 0.06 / 295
